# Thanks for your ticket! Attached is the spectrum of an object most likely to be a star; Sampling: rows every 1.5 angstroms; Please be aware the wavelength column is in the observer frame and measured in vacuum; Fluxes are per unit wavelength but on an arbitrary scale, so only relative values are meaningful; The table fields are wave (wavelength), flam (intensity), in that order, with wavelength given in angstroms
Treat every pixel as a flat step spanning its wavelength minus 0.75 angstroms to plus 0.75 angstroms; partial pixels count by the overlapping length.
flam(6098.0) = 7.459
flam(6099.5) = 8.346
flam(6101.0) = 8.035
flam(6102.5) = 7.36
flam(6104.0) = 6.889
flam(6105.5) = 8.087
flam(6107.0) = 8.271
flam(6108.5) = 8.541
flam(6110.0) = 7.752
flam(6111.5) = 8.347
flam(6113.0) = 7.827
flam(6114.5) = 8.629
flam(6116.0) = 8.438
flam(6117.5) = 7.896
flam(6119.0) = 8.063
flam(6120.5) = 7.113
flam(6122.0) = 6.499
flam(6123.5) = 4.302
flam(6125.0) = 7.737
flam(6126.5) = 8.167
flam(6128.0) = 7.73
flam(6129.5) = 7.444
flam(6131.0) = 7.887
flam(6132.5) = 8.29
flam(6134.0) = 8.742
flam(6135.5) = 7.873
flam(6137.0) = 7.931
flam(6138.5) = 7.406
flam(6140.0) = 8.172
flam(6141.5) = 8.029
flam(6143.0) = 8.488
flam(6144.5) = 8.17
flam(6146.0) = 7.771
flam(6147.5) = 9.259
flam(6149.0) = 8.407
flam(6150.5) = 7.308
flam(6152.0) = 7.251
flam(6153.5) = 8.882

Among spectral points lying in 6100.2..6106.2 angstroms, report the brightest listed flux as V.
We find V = 8.087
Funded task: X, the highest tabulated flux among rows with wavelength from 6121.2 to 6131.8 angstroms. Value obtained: 8.167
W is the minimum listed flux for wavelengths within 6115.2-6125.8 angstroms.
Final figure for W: 4.302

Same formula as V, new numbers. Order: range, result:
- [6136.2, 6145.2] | 8.488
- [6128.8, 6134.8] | 8.742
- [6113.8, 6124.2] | 8.629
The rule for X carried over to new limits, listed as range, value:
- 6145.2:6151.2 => 9.259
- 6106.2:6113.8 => 8.541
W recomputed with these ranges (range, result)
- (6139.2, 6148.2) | 7.771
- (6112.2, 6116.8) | 7.827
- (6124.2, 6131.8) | 7.444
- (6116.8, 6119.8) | 7.896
